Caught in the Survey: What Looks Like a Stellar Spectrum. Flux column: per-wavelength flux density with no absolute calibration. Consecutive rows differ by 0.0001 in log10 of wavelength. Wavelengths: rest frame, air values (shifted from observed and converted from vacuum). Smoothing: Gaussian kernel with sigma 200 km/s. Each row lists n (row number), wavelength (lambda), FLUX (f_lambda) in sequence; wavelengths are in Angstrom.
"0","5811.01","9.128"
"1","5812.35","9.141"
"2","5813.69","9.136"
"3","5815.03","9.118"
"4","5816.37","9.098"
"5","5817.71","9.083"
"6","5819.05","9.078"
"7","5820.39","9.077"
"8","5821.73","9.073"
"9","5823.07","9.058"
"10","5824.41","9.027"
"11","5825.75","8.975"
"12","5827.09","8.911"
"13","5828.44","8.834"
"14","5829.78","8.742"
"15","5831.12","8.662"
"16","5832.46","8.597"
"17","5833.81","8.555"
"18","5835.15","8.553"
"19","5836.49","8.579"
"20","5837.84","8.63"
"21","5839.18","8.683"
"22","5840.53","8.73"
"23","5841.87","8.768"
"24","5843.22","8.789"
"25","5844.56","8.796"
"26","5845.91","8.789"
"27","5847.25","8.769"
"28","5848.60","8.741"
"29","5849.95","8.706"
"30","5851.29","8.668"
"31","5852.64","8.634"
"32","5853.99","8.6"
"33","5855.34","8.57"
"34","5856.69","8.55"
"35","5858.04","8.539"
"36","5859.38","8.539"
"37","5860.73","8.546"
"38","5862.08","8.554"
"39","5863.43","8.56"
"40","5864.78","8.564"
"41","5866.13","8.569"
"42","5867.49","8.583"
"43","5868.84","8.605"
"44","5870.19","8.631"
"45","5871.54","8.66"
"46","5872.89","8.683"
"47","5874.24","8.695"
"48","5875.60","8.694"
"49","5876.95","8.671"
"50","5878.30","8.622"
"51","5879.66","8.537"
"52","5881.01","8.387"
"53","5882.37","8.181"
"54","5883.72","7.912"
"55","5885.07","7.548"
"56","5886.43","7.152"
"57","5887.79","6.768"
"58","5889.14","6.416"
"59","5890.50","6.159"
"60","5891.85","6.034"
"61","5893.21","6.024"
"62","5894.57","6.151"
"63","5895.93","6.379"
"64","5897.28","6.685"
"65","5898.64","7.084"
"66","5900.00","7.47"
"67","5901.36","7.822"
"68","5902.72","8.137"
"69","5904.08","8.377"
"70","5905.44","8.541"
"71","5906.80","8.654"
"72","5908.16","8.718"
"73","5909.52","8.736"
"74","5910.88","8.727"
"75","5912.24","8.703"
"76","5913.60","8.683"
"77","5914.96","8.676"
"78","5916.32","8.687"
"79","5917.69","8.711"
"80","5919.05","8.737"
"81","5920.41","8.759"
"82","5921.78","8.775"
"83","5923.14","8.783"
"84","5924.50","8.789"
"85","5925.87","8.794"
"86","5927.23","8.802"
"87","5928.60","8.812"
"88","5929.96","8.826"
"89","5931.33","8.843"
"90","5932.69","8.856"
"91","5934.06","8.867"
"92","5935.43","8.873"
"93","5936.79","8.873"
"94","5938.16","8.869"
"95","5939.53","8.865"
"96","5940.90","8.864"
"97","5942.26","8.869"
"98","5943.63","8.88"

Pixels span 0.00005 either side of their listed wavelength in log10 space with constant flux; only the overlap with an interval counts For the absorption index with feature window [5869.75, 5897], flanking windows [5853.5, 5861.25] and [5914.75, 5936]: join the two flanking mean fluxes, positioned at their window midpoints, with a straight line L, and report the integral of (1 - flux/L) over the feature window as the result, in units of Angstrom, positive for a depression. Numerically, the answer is 3.32 Angstrom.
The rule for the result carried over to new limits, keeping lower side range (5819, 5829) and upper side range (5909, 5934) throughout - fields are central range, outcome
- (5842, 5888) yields 2.1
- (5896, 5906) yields 1.3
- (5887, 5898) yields 3.1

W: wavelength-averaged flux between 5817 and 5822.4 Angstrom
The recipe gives 9.08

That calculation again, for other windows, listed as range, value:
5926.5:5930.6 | 8.82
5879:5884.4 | 8.26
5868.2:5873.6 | 8.66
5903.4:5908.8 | 8.57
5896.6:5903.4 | 7.44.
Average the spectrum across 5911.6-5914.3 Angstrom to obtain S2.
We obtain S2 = 8.7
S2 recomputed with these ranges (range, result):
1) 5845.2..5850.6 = 8.74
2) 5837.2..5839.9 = 8.65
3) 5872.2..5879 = 8.67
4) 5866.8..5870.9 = 8.6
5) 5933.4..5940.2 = 8.87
